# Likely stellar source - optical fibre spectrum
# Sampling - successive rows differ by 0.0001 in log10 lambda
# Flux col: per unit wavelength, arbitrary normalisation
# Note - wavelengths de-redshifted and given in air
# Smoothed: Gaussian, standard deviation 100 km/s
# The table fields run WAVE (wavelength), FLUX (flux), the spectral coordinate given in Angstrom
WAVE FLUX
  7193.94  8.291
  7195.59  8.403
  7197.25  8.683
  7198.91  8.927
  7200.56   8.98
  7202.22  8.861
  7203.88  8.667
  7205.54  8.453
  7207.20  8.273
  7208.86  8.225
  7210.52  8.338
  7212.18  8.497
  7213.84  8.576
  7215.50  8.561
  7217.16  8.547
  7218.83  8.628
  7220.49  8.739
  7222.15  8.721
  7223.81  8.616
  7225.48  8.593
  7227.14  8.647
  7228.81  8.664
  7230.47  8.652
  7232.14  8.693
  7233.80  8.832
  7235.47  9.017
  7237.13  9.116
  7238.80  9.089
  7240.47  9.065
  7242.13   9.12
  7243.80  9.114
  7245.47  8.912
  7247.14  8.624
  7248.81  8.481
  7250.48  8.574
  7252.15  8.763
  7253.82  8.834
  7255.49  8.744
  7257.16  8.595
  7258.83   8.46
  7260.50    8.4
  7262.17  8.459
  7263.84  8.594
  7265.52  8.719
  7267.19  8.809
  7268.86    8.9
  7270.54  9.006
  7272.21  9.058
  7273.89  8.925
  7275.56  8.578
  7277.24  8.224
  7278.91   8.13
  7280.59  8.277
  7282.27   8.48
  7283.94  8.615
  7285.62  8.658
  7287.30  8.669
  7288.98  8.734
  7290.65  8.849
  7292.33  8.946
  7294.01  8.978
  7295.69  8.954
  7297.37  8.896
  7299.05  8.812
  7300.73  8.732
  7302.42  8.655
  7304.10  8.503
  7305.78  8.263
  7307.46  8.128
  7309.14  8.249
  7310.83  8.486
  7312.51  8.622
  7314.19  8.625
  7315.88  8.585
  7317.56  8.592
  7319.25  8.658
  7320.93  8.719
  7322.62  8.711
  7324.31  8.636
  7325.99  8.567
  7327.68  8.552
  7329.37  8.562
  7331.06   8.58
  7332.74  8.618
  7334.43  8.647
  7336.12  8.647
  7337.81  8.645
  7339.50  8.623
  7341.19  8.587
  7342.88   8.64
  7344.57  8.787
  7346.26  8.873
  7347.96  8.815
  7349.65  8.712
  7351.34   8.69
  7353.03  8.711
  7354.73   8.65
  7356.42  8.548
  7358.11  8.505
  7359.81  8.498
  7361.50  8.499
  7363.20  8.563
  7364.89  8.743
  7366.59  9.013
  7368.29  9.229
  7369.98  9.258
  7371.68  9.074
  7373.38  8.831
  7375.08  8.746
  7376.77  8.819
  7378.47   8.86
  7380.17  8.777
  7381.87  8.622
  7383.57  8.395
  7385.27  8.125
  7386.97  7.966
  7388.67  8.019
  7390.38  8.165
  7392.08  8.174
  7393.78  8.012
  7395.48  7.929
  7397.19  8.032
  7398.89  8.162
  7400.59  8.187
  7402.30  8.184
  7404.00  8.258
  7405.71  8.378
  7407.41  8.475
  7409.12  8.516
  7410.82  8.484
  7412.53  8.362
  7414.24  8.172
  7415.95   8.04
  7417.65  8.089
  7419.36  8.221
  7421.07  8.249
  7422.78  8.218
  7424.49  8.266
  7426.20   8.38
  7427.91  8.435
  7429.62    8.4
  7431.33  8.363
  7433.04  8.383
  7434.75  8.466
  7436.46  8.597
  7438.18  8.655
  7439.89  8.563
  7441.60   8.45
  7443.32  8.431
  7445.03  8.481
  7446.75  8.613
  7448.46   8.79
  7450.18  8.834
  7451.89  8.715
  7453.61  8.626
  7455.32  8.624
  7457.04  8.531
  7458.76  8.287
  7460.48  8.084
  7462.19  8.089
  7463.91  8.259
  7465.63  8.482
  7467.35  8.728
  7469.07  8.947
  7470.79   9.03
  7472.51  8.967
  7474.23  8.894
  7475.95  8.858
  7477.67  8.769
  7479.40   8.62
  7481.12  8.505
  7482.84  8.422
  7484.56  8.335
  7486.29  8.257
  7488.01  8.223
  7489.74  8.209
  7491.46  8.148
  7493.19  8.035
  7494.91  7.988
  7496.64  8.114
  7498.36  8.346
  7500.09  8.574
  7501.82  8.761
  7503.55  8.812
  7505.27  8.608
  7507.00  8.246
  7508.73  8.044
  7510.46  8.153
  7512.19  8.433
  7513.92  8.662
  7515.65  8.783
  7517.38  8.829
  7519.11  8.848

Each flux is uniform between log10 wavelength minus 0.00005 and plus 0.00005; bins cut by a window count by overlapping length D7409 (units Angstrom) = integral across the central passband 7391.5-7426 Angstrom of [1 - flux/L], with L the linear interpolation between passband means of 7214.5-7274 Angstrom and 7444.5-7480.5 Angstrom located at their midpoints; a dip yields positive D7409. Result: 1.7 Angstrom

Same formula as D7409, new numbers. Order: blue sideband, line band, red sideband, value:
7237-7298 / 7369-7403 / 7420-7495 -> 0.6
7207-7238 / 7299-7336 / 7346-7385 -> 0.6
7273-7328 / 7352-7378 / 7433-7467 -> -0.7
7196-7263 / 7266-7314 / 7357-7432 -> -0.3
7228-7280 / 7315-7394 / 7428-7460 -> 0.1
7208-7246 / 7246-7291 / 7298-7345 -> 0.2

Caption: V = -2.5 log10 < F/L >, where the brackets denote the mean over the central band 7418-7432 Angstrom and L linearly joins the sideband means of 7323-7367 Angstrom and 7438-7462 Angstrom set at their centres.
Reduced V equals 0.03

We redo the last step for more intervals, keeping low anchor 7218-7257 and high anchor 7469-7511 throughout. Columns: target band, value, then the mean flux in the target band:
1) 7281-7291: 0.01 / 8.65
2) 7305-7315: 0.04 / 8.4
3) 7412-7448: 0.02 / 8.38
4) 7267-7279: 0.00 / 8.74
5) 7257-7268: 0.02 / 8.58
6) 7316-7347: 0.00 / 8.65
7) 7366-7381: -0.04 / 8.96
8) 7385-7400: 0.07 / 8.07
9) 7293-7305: -0.01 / 8.79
